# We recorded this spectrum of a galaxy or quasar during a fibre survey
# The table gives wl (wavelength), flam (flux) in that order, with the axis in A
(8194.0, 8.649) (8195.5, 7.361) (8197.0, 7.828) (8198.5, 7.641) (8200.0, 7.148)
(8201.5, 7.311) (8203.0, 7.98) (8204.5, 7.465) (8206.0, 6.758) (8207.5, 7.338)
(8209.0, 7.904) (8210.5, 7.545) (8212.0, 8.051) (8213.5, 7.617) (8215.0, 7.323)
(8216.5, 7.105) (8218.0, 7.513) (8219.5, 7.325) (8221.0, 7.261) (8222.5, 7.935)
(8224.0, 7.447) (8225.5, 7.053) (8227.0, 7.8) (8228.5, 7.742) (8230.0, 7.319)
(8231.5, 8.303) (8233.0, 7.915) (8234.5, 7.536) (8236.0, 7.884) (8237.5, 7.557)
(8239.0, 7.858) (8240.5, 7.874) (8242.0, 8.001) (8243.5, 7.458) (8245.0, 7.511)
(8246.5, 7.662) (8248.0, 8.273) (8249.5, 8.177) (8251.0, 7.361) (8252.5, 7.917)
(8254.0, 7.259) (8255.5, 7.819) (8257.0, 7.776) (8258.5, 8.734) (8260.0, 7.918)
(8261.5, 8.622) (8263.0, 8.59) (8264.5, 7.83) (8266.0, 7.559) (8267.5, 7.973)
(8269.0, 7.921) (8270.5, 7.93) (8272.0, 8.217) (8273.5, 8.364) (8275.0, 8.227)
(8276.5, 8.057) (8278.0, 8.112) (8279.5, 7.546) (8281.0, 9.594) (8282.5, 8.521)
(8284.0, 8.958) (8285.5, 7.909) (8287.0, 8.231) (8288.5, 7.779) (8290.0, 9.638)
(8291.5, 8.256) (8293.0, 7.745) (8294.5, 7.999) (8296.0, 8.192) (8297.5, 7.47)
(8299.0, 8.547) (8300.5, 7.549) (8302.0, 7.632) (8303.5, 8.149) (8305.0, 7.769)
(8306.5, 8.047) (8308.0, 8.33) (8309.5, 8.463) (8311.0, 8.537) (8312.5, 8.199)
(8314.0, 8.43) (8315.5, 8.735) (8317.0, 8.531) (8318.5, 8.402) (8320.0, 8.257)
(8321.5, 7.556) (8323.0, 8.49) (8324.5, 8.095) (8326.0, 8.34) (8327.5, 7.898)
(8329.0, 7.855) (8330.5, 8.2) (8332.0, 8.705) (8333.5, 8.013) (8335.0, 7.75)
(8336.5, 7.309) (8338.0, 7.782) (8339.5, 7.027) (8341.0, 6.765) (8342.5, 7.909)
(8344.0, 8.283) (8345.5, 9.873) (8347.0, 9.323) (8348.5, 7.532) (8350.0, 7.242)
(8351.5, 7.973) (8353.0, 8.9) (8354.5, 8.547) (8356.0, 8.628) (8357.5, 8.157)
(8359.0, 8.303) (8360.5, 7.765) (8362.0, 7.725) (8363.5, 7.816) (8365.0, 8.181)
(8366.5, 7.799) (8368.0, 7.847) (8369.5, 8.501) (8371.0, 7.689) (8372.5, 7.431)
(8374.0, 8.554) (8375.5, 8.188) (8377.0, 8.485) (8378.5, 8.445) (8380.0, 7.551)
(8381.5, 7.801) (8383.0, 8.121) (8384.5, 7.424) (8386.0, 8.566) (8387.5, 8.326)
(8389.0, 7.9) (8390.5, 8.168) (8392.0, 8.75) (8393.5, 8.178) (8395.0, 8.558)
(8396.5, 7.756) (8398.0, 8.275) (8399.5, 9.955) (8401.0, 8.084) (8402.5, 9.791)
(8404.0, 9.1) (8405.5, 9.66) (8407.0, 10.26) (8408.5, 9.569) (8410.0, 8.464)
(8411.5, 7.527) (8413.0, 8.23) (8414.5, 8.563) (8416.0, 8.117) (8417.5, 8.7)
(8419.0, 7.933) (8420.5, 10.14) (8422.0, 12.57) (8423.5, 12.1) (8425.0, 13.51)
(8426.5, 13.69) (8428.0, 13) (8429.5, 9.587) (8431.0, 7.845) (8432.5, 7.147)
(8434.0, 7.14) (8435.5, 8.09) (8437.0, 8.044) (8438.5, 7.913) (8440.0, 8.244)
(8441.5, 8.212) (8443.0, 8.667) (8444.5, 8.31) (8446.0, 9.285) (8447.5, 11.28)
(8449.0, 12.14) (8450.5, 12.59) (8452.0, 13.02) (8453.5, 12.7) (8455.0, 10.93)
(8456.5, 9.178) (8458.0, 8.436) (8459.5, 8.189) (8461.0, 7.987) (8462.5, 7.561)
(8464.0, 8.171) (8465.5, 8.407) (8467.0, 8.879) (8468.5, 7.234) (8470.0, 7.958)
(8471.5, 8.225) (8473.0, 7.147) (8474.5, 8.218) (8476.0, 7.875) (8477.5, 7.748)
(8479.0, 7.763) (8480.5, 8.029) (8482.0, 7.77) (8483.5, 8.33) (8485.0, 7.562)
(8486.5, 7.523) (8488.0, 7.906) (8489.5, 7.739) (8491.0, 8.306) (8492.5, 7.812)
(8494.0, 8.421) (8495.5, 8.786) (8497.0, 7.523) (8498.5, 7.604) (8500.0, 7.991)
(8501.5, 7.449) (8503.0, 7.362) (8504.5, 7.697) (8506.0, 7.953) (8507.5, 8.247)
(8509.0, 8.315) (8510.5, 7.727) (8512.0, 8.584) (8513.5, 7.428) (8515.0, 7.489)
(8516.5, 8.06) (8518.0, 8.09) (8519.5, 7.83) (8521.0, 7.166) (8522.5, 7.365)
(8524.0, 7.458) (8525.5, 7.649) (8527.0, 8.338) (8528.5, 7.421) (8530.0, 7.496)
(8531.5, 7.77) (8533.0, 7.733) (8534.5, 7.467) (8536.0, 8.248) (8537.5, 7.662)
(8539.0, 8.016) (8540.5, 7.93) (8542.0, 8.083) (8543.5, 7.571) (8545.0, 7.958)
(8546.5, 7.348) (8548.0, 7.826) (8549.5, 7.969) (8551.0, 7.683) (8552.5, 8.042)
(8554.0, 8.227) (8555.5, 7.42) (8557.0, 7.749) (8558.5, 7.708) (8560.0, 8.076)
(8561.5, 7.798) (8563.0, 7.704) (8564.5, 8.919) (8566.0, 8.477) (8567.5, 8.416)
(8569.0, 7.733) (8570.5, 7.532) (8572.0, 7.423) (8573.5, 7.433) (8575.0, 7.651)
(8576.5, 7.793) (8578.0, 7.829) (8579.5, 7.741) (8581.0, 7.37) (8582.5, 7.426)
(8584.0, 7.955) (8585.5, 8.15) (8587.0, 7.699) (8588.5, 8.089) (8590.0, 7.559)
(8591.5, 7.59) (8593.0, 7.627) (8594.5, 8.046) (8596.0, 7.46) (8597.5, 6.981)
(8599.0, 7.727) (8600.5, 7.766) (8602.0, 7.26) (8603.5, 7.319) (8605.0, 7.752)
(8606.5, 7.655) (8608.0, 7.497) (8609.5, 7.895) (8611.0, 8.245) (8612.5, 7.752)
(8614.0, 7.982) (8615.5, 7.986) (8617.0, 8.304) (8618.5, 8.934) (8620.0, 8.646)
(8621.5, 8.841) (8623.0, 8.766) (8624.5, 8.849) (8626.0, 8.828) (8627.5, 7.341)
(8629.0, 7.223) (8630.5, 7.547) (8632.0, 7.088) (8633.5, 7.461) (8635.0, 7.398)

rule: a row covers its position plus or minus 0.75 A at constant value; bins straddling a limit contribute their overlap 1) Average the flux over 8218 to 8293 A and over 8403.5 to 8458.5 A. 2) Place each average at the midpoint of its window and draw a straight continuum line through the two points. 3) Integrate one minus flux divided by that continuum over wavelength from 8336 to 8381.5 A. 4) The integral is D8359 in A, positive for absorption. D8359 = 4.8 A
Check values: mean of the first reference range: 7.96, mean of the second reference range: 9.74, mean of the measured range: 8.05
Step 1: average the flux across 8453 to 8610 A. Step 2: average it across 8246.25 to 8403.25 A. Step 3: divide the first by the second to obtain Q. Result 1.0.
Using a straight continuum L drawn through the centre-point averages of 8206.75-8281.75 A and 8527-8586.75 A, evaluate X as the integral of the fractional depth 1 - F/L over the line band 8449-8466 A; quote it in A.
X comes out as -4.44 A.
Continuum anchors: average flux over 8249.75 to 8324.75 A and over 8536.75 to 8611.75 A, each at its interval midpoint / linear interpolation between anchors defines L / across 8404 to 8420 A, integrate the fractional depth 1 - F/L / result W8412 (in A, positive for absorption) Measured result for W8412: -1.5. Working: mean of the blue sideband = 8.16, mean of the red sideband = 7.78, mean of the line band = 8.74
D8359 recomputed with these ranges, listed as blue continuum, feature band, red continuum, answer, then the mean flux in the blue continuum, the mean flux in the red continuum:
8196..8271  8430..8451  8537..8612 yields -3.1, 7.71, 7.78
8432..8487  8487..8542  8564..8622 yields 3.4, 8.71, 7.85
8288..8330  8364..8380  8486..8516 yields 0.0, 8.18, 7.9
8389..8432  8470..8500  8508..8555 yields 1.9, 9.46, 7.81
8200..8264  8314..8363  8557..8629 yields -2.3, 7.7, 7.9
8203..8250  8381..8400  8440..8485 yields 0.6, 7.63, 8.94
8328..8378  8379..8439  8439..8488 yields -3.8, 8.06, 8.84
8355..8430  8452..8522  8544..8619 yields 1.5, 8.87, 7.81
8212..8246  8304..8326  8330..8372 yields -1.0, 7.62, 8.05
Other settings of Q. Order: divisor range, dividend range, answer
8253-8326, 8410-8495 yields 1.10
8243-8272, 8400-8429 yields 1.26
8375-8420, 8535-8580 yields 0.93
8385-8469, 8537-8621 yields 0.85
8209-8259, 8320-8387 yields 1.05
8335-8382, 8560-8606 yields 0.96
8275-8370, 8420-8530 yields 1.06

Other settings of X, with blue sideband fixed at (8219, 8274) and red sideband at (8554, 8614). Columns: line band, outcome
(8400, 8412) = -2.02 A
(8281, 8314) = -1.71 A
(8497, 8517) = -0.13 A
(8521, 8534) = 0.25 A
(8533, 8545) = -0.13 A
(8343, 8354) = -0.89 A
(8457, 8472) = -0.65 A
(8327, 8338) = -0.20 A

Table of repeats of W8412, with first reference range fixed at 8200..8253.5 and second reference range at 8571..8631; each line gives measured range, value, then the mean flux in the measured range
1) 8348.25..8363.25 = -0.8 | 8.09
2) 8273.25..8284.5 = -1.1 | 8.41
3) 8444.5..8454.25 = -4.8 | 11.6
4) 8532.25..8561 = 0.0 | 7.83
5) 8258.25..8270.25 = -0.7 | 8.11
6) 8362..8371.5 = -0.3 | 7.96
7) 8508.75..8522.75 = 0.0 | 7.8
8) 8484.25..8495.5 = -0.3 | 7.95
